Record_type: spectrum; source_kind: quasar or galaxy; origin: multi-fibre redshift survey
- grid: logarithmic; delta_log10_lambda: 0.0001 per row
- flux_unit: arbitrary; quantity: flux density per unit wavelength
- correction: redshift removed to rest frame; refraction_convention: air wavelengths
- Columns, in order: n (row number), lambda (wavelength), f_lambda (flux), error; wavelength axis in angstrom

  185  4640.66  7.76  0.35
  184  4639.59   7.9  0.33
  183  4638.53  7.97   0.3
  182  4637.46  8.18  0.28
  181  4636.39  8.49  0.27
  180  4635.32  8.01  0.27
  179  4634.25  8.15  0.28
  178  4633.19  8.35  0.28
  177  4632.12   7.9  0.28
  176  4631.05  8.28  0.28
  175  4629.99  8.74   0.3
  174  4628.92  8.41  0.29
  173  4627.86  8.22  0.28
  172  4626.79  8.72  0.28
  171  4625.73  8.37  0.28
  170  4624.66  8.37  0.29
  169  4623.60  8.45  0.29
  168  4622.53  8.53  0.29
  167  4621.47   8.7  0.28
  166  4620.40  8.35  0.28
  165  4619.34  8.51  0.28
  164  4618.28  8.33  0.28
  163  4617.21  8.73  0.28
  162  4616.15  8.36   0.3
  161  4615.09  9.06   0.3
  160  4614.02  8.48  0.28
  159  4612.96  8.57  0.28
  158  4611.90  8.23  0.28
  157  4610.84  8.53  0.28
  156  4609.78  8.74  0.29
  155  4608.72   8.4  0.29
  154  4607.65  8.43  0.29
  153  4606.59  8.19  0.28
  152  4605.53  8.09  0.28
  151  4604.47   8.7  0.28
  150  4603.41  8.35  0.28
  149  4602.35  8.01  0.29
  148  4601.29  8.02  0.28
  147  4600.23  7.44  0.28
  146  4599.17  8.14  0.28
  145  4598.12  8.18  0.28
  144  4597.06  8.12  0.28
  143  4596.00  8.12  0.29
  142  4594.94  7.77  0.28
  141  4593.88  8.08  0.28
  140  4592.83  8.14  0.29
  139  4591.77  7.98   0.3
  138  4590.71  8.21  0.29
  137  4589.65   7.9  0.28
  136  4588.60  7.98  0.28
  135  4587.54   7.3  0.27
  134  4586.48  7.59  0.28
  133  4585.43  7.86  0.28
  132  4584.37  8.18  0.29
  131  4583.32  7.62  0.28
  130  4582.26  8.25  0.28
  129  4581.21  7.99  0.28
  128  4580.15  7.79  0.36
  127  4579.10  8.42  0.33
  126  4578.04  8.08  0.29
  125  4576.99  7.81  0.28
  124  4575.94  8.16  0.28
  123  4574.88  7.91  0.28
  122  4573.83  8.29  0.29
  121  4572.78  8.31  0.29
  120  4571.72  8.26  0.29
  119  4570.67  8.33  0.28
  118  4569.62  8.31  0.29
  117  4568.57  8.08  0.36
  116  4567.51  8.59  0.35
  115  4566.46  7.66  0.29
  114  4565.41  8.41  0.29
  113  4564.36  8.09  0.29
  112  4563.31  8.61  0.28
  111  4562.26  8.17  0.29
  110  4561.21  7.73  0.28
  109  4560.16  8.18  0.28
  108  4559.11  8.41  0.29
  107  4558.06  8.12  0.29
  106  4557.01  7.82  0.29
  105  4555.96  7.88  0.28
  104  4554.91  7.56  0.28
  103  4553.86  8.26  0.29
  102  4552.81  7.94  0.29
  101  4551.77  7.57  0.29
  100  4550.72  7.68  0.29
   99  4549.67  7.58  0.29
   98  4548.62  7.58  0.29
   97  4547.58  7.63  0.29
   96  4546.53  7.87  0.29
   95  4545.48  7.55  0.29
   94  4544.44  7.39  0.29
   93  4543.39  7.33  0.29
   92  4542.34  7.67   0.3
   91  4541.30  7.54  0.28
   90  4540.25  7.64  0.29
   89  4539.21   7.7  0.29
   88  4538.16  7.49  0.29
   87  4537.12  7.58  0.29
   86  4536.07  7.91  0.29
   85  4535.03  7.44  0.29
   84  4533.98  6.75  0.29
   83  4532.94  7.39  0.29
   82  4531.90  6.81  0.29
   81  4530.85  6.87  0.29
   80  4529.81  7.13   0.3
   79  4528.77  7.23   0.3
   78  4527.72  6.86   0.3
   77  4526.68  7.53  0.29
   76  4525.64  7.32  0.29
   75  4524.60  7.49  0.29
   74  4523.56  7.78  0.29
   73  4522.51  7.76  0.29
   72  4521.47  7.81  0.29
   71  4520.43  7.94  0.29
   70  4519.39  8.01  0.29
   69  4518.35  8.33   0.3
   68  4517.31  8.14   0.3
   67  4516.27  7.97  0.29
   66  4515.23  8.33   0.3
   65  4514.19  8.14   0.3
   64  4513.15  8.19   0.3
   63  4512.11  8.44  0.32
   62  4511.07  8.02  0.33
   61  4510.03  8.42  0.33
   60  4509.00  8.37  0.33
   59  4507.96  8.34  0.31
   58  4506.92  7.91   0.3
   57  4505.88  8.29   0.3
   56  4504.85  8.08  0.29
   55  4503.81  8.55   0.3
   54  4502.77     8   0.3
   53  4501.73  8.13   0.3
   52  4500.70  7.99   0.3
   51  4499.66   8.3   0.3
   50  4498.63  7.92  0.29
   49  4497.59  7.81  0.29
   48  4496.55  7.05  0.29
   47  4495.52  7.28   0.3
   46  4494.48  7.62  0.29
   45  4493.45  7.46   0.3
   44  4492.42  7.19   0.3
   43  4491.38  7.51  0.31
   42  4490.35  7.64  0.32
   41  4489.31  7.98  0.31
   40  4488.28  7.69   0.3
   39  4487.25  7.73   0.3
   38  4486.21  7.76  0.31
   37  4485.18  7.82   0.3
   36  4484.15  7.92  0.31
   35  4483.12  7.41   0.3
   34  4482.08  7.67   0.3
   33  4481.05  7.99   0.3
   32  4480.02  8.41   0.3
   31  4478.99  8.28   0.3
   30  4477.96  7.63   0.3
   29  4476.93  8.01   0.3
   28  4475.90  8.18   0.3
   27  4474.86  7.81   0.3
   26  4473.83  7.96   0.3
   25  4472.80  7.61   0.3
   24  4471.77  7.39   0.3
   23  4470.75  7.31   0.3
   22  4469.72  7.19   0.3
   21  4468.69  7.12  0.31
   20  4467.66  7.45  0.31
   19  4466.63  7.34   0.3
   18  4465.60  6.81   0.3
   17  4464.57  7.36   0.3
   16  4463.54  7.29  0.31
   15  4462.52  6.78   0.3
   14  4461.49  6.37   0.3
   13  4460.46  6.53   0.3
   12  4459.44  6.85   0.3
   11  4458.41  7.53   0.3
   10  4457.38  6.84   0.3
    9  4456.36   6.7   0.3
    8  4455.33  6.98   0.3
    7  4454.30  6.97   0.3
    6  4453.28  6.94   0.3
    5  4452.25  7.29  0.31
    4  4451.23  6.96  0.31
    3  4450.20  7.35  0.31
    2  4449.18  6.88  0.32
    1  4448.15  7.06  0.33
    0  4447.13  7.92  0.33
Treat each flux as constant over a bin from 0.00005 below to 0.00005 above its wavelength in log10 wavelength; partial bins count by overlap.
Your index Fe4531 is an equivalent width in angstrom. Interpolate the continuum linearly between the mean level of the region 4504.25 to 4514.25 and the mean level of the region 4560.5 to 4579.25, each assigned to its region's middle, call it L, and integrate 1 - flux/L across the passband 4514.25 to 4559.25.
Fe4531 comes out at 3.09 angstrom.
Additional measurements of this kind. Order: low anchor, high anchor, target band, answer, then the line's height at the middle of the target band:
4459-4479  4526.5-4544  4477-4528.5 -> -3.78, 7.34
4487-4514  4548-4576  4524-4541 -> 1.42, 7.99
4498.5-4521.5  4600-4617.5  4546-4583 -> 1.13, 8.29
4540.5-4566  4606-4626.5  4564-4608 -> 0.59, 8.19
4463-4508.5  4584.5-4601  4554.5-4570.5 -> -0.50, 7.87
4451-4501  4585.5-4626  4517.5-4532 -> 0.43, 7.76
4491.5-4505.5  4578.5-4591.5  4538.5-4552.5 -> 0.47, 7.86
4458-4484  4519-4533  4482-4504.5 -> -0.94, 7.44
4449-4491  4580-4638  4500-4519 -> -1.38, 7.65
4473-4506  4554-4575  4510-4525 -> -0.17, 7.95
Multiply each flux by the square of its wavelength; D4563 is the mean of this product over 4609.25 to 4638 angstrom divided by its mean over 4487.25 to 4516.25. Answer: 1.1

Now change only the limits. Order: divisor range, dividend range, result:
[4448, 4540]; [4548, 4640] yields 1.12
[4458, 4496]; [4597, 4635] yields 1.18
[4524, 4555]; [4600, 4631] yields 1.16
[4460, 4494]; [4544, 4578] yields 1.10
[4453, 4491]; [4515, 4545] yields 1.04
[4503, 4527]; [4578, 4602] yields 1.02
